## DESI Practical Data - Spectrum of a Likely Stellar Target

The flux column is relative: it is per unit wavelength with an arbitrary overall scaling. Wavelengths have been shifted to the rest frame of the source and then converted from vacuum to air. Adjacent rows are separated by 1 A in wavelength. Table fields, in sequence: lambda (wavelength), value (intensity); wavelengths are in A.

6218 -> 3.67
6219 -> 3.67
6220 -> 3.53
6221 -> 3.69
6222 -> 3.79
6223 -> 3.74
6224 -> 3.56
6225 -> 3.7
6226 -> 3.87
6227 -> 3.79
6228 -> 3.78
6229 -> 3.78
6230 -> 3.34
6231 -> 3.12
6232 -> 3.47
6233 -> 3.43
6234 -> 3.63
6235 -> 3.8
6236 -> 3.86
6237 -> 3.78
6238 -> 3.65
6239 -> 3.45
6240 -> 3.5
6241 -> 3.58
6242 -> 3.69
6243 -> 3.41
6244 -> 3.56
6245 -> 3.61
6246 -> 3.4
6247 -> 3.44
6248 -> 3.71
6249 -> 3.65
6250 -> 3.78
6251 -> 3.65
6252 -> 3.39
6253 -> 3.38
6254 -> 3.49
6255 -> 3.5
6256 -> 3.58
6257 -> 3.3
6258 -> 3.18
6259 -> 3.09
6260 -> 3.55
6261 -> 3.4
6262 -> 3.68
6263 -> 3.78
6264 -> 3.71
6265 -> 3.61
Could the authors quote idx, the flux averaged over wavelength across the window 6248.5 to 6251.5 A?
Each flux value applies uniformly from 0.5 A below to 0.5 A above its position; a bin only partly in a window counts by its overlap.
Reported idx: 3.69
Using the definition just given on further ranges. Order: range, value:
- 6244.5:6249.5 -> 3.56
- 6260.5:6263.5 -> 3.62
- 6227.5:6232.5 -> 3.5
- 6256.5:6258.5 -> 3.24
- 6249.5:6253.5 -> 3.55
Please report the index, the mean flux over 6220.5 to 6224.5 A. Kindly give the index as 3.69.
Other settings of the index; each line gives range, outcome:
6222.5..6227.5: 3.73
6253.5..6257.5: 3.47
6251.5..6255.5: 3.44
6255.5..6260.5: 3.34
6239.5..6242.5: 3.59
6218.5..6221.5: 3.63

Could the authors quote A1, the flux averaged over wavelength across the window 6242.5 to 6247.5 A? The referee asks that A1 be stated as 3.48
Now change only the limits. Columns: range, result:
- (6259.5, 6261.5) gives 3.47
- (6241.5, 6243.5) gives 3.55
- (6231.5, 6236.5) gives 3.64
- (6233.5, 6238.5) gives 3.74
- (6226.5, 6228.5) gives 3.79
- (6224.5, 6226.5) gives 3.79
